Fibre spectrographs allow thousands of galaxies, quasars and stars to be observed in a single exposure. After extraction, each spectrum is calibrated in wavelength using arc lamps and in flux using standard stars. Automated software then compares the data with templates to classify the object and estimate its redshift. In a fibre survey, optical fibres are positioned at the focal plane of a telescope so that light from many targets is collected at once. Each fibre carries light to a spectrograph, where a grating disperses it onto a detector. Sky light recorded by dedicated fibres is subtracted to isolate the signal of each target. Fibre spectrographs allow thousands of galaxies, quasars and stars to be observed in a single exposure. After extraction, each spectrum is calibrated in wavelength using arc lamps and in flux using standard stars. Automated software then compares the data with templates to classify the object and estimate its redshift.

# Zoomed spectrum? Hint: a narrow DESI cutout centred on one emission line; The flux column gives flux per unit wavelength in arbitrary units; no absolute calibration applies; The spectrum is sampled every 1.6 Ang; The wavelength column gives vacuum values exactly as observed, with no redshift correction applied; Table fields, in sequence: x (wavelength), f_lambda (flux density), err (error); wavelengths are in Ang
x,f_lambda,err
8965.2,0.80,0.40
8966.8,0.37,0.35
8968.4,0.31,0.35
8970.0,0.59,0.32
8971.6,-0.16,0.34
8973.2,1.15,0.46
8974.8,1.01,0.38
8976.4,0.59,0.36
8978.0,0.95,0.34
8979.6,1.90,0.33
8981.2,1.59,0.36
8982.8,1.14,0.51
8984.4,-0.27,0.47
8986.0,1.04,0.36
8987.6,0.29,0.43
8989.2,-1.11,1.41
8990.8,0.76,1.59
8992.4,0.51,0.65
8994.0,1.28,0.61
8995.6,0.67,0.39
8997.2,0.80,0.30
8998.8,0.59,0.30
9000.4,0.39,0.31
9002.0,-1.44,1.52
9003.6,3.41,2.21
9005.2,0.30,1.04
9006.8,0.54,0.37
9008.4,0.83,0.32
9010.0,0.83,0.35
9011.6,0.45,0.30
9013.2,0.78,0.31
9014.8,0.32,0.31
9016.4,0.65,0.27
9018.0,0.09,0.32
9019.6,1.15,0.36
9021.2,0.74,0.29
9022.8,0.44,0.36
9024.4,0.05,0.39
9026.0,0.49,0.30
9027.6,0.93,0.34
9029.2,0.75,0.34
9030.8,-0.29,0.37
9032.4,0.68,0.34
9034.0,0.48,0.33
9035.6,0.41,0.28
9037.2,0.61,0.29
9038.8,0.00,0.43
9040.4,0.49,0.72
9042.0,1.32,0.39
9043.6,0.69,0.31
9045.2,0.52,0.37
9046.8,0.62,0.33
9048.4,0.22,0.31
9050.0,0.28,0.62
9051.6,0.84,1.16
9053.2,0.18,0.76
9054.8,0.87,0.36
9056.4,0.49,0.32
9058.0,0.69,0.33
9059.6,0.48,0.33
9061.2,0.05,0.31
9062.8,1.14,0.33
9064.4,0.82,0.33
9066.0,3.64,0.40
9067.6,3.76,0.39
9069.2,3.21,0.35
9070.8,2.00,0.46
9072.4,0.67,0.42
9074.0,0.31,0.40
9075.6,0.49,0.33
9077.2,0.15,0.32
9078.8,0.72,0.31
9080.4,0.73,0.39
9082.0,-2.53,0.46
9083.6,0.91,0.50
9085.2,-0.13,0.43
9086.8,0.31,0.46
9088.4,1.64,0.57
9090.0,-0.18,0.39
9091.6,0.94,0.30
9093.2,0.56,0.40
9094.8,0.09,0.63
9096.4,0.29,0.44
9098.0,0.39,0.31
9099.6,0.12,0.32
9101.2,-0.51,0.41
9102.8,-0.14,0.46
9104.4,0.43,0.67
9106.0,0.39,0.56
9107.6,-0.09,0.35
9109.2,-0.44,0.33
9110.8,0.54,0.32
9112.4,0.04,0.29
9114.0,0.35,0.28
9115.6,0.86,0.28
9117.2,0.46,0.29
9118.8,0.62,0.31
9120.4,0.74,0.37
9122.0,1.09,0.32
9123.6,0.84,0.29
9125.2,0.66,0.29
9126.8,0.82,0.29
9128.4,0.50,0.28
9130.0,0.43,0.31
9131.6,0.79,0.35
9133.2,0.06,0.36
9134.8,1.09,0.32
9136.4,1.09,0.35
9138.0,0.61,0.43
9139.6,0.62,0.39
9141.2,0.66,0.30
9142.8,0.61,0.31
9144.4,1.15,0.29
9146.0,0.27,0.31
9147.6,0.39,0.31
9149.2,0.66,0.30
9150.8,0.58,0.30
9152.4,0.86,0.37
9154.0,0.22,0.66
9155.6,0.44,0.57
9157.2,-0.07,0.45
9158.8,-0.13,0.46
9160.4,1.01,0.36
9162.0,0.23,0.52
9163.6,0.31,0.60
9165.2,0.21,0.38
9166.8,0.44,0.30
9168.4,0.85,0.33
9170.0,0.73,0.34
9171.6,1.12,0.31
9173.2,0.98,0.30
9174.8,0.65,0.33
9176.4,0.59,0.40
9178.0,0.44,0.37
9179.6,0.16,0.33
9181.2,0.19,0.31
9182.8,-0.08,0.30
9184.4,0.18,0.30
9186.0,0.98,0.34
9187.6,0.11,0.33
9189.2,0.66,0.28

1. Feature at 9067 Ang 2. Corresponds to [O III]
